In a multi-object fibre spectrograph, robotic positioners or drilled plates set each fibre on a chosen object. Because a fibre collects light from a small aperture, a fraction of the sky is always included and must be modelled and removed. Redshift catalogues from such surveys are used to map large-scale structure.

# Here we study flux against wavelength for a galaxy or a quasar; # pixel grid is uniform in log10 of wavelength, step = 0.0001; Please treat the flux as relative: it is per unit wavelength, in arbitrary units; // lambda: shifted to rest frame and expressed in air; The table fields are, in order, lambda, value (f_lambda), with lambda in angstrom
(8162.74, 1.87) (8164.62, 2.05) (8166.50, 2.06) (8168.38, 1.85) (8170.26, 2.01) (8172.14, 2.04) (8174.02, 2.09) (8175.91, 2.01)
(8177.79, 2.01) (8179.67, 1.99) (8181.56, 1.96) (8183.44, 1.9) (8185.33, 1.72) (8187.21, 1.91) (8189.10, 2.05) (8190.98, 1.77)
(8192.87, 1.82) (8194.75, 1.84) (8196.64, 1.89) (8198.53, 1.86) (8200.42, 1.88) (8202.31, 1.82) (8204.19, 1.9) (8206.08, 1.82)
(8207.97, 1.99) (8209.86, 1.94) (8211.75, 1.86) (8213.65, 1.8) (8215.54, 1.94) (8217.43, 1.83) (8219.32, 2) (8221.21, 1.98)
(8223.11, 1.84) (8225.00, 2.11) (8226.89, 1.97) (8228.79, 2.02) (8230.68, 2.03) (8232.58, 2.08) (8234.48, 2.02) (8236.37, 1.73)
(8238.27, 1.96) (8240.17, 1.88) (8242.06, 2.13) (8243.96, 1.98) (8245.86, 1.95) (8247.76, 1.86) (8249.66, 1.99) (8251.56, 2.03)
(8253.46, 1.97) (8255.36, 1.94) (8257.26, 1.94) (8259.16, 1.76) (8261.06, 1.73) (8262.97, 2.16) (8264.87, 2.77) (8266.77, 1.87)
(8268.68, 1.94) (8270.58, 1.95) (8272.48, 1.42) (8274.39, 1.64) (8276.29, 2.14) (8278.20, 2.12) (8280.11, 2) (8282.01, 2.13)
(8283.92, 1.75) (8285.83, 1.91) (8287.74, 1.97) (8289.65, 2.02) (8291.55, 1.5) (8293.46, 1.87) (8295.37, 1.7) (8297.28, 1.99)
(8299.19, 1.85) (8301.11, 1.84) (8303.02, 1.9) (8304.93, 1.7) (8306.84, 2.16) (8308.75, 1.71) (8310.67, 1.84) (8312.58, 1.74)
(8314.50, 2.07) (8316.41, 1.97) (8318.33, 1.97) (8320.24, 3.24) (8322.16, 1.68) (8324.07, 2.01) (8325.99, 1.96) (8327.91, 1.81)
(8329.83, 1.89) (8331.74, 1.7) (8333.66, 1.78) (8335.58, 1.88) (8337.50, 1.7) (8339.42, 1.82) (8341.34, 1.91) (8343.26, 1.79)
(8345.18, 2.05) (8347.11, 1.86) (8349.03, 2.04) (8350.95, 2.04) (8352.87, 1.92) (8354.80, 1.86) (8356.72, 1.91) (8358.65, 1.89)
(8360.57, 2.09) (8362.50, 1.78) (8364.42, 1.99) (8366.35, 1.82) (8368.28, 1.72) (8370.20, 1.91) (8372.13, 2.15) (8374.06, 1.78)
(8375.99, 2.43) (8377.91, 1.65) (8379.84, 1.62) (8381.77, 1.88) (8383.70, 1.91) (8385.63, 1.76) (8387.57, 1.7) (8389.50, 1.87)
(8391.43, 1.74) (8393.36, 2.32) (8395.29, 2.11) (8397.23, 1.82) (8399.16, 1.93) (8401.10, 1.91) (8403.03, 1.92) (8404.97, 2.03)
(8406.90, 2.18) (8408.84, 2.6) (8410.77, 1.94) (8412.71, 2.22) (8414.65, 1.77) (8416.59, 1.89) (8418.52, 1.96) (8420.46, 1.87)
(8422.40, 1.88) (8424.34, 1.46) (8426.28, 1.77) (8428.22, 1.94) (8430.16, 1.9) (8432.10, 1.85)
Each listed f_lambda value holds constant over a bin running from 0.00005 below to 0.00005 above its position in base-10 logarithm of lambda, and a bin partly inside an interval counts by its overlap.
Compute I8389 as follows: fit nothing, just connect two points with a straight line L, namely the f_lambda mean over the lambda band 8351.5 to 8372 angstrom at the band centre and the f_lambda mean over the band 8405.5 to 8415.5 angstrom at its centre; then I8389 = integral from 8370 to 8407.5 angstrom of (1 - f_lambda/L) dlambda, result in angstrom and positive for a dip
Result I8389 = 1.9 angstrom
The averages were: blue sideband 1.9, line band 1.93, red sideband 2.14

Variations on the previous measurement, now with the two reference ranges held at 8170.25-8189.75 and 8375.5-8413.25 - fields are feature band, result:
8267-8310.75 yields 2.1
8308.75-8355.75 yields 0.8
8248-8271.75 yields -0.3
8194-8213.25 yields 0.9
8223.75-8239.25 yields -0.1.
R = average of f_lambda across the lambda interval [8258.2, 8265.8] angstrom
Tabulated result 2.1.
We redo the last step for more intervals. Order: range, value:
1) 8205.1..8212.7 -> 1.9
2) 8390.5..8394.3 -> 2.03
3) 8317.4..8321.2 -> 2.61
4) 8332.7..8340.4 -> 1.79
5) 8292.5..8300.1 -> 1.85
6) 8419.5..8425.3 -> 1.74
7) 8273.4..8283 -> 2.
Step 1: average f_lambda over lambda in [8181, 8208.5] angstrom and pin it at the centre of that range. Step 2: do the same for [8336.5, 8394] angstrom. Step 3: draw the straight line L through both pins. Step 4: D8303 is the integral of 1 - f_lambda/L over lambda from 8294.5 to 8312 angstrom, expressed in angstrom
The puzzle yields 0.31 angstrom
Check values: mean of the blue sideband 1.87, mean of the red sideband 1.89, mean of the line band 1.85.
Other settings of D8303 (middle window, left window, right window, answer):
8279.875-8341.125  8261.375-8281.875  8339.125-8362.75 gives 1.74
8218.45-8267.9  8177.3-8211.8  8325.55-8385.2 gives -2.59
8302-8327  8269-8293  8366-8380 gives -1.40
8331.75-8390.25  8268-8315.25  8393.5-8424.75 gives 1.78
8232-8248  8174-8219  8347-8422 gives -0.40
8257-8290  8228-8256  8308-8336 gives 0.14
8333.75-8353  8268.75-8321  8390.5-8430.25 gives 0.45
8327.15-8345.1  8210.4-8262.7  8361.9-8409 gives 1.06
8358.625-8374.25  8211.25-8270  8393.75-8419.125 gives 0.81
